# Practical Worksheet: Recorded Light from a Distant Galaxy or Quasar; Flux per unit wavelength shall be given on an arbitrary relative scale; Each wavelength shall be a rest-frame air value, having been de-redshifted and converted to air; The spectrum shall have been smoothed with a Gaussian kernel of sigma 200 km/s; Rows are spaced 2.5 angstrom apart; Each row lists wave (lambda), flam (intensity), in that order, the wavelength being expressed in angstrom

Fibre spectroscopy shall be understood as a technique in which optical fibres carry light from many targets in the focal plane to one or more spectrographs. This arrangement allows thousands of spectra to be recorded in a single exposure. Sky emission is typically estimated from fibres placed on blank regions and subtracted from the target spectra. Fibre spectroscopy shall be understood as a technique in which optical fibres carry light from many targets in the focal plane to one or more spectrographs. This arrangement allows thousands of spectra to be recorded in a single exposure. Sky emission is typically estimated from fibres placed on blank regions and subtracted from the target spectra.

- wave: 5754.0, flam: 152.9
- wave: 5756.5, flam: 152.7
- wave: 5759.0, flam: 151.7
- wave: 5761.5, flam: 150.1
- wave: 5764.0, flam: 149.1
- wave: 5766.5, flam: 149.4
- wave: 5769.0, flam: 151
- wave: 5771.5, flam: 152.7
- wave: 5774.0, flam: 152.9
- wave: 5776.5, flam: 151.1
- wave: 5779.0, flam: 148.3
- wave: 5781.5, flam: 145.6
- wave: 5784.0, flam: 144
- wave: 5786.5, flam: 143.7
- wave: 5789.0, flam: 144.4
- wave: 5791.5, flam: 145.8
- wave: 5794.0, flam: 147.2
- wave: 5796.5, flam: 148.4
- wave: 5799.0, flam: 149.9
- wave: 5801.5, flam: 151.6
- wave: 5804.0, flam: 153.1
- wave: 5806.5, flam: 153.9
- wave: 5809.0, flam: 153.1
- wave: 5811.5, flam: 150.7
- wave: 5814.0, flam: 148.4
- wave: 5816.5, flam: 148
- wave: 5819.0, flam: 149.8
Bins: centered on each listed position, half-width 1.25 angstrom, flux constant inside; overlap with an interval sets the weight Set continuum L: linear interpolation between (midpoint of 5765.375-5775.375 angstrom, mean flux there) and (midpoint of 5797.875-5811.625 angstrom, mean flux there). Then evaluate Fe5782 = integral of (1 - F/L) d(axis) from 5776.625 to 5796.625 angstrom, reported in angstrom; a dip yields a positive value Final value 0.76 angstrom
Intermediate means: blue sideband 152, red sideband 152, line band 146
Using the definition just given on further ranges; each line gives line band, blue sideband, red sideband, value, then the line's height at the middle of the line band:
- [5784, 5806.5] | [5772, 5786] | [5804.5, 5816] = 0.3 angstrom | 150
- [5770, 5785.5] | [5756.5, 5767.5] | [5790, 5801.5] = 0.0 angstrom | 149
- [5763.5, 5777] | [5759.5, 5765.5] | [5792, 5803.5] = -0.1 angstrom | 150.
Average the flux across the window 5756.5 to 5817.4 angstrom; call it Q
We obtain 149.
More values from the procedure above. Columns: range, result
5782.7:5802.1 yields 147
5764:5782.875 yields 150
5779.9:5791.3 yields 145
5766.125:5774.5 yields 152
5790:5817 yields 150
